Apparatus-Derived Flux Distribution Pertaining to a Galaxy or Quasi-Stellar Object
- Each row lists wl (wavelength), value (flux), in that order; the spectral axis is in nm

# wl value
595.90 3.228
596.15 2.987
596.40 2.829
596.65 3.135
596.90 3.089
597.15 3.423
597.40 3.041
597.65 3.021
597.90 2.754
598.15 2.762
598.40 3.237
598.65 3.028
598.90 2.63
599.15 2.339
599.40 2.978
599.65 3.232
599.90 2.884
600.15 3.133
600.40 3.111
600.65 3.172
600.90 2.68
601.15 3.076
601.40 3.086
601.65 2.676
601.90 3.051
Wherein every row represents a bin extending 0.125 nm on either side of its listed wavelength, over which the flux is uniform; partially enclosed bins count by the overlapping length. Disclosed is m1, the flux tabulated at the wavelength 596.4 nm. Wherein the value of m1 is 2.829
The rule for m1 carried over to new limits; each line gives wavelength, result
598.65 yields 3.028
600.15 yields 3.133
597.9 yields 2.754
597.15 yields 3.423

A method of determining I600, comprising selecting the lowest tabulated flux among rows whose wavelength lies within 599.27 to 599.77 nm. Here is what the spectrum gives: 2.978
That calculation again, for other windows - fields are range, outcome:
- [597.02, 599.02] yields 2.63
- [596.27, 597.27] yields 2.829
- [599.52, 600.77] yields 2.884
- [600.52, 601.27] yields 2.68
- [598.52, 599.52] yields 2.339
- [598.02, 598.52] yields 2.762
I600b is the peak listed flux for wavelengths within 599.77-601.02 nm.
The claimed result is 3.172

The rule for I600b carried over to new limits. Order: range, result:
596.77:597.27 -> 3.423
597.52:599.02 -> 3.237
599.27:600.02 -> 3.232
